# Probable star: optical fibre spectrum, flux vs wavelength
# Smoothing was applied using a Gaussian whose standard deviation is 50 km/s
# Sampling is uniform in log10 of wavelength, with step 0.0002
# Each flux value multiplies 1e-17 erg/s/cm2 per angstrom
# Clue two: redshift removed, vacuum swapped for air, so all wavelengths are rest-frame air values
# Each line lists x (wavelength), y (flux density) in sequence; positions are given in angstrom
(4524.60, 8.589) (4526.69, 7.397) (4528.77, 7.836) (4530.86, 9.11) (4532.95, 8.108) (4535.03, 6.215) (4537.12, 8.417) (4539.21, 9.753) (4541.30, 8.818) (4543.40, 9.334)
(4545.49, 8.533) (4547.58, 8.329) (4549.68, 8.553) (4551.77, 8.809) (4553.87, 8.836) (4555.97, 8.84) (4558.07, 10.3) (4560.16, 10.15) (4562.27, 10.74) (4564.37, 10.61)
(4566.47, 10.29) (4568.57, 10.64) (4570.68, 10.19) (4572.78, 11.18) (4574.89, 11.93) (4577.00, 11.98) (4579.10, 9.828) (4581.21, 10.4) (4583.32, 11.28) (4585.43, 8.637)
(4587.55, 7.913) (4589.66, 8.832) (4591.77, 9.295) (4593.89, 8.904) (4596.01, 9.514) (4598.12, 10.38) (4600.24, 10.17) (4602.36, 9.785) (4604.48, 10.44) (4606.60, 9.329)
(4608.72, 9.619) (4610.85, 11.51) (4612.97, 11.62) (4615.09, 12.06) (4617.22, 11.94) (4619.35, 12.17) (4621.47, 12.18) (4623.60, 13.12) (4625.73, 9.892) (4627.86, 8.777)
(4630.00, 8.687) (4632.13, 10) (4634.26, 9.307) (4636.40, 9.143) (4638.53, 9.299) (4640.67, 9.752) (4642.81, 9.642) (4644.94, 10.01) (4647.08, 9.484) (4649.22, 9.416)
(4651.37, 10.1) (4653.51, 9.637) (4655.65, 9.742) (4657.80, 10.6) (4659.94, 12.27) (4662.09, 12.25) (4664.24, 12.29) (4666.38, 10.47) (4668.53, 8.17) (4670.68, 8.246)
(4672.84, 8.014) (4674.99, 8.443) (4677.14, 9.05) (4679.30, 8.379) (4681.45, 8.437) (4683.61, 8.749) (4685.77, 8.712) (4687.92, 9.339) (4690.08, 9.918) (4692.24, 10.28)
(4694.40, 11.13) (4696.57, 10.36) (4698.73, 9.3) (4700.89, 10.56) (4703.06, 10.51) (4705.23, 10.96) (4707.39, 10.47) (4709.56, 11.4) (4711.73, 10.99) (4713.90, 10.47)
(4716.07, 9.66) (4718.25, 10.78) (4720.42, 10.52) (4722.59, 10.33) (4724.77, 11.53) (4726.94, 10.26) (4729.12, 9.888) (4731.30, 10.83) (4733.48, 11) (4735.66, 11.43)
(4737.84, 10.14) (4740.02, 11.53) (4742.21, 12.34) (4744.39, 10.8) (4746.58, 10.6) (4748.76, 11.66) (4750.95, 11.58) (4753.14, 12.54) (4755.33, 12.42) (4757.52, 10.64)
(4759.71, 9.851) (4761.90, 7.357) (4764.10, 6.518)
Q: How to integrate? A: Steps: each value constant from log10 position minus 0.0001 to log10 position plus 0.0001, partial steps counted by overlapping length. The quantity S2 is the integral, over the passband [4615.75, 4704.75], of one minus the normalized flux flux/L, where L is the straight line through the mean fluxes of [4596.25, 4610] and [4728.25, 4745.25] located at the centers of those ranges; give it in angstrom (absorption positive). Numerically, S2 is 3.7 angstrom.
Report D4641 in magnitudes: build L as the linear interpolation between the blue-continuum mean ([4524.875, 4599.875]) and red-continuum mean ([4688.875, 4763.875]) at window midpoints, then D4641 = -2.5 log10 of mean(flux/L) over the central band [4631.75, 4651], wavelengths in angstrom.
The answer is 0.05 mag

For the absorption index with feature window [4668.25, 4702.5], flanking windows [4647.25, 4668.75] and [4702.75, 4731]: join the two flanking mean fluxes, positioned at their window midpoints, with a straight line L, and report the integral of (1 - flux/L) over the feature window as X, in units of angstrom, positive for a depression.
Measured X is 4.3 angstrom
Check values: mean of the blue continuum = 10.5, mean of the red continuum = 10.6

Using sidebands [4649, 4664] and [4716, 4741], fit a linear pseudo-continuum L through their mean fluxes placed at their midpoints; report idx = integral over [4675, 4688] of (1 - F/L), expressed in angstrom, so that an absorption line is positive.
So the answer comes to 2.4 angstrom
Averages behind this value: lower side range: 10.7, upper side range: 10.7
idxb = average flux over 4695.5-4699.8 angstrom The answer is 9.84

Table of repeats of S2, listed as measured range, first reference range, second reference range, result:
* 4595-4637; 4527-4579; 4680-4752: -2.73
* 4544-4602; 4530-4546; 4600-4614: -2.25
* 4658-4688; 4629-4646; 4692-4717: 1.48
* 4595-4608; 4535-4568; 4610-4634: 0.72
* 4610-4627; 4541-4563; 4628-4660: -3.95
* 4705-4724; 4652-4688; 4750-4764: -1.15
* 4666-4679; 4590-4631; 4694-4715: 2.38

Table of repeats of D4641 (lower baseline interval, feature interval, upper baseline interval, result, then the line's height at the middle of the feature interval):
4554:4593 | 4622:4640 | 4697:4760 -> 0.060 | 10.4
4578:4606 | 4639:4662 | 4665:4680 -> -0.129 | 9.01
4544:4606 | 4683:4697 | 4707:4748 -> 0.082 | 10.6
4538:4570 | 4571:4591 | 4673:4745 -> -0.064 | 9.63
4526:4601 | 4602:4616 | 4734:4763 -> -0.087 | 9.83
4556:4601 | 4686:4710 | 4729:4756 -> 0.071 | 11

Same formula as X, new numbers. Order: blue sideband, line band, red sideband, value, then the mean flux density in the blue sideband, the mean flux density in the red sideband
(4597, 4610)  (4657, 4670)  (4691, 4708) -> -0.8 angstrom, 9.98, 10.4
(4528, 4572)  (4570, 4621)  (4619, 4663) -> -3.6 angstrom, 9.19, 10.2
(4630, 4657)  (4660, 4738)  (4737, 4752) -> 2.9 angstrom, 9.6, 11.3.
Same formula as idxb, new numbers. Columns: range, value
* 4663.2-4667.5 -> 11.4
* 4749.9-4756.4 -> 12.2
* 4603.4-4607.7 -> 9.89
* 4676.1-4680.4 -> 8.71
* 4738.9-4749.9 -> 11.4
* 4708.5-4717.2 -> 10.6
